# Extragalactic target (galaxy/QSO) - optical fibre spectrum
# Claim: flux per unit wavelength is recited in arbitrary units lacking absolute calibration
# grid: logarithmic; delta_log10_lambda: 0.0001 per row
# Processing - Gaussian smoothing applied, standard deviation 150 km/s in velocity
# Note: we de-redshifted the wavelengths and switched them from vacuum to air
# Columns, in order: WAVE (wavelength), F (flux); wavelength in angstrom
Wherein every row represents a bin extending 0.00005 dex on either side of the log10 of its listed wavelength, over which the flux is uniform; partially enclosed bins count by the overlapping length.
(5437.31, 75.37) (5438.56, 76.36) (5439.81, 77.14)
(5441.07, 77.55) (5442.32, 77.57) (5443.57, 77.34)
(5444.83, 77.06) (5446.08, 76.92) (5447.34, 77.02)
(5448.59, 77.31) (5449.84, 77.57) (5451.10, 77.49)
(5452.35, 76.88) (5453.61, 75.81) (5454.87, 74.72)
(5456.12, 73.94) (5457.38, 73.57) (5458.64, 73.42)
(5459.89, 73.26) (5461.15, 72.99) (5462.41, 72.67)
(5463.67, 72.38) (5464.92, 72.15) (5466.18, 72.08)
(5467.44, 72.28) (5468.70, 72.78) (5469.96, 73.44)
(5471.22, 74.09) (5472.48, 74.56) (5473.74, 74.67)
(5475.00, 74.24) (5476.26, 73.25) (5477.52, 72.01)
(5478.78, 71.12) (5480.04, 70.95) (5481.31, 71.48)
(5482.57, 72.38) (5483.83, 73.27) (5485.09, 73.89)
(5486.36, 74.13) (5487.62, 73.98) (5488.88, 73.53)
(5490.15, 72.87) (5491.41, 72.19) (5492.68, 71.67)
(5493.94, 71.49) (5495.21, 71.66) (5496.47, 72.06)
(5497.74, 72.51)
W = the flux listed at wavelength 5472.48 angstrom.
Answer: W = 74.56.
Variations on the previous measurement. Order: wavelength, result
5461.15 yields 72.99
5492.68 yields 71.67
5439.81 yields 77.14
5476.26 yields 73.25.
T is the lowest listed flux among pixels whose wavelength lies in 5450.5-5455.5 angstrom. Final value 74.72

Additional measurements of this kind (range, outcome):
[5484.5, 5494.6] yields 71.49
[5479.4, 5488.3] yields 70.95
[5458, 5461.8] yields 72.99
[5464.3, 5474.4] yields 72.08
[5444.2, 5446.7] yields 76.92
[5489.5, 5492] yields 72.19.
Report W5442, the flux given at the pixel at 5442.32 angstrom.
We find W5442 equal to 77.57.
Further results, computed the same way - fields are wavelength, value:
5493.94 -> 71.49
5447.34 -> 77.02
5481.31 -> 71.48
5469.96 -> 73.44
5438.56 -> 76.36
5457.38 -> 73.57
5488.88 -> 73.53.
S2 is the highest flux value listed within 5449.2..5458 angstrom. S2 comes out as 77.57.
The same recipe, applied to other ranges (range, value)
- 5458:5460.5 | 73.42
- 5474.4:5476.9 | 74.24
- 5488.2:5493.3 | 73.53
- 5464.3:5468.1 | 72.28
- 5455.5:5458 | 73.94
